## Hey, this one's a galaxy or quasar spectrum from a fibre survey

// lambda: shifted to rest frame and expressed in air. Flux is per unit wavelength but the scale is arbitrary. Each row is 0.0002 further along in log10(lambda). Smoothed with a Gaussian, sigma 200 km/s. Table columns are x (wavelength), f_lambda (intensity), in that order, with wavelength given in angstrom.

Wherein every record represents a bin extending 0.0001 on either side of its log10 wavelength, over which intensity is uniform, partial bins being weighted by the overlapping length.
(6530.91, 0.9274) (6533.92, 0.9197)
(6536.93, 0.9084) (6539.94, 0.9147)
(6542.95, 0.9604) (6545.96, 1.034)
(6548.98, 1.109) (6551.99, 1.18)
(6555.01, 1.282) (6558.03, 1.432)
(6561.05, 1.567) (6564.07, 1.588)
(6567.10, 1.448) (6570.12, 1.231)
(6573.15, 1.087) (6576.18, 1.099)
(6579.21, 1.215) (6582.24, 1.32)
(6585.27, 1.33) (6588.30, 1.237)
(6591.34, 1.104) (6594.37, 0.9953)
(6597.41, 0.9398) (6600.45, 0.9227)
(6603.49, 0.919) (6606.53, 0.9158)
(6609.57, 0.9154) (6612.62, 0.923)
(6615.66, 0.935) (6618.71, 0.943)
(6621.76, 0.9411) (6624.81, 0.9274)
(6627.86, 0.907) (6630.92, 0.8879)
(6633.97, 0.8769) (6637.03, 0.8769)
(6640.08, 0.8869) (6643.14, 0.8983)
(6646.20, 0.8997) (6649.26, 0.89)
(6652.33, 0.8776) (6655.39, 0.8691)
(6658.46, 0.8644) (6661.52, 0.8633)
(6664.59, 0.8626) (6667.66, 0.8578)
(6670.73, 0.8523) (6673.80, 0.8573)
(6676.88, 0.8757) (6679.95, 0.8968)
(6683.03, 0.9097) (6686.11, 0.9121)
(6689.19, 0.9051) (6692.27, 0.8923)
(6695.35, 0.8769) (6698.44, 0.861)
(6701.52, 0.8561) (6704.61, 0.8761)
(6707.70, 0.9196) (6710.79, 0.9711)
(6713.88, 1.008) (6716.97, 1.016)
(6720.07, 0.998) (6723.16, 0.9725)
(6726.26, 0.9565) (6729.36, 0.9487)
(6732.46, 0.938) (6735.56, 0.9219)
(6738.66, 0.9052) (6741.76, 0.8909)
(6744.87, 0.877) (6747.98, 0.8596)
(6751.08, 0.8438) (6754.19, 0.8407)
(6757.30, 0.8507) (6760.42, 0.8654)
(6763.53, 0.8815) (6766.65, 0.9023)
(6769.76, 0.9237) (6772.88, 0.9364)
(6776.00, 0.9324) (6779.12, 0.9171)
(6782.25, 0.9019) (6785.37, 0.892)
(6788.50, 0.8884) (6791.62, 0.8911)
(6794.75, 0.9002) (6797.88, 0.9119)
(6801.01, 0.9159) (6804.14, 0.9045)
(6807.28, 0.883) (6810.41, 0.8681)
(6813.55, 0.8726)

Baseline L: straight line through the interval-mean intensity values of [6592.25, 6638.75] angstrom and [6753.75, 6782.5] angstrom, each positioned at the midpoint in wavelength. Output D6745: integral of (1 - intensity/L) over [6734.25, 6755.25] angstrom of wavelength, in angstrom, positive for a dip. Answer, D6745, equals 0.55 angstrom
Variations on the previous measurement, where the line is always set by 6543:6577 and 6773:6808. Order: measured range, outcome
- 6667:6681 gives 2.8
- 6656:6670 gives 3.1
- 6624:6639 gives 3.4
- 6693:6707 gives 2.3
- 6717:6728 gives 0.3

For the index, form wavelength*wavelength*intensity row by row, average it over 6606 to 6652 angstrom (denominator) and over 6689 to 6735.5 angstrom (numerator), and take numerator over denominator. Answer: 1.1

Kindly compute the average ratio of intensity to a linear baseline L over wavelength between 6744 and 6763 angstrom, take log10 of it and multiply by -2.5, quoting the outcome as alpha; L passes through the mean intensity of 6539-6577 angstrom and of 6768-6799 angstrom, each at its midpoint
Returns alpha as 0.11 mag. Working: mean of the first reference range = 1.23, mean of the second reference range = 0.91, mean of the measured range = 0.857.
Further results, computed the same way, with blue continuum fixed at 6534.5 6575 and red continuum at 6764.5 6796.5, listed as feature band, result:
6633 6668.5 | 0.22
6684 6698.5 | 0.15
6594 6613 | 0.22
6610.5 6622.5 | 0.20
